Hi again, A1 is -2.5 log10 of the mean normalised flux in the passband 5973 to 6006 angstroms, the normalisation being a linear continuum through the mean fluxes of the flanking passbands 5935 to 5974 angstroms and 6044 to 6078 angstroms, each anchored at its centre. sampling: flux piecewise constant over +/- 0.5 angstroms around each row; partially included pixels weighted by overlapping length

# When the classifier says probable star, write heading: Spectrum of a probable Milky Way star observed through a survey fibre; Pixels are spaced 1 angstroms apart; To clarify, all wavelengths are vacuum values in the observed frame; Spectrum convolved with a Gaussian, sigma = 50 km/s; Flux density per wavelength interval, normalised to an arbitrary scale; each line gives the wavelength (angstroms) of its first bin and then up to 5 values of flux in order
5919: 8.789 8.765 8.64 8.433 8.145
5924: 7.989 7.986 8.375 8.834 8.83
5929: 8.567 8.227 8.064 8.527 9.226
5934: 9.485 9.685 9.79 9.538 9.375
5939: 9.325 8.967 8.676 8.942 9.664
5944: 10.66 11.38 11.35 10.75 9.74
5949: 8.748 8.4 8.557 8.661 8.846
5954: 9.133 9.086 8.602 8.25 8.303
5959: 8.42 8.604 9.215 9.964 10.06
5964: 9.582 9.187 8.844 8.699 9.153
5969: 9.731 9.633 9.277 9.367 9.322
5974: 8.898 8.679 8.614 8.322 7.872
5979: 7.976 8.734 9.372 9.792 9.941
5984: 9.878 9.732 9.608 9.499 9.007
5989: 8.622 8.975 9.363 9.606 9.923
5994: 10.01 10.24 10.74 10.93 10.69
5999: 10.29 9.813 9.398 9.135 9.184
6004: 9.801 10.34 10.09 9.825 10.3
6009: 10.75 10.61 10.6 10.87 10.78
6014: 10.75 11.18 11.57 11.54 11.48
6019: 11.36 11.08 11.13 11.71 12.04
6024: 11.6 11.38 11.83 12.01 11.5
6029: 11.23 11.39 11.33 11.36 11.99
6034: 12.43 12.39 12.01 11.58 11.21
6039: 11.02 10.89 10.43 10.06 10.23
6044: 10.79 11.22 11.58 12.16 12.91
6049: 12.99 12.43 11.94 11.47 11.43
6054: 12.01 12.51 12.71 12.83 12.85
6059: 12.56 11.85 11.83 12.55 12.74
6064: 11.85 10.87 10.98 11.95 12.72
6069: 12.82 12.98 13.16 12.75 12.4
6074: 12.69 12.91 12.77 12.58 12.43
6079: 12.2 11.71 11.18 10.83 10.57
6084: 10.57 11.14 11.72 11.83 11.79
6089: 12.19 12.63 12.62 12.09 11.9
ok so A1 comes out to 0.09 mag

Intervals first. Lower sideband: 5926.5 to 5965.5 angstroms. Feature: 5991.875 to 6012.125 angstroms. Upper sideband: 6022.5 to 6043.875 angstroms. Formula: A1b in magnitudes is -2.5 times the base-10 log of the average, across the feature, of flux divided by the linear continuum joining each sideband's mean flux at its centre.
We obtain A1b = 0.05 mag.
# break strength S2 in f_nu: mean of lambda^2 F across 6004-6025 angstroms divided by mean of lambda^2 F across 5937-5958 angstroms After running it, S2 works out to 1.2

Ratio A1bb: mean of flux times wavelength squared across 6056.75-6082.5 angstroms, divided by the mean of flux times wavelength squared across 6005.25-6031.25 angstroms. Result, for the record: 1.12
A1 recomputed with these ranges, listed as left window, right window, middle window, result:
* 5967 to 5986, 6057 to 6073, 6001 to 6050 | -0.026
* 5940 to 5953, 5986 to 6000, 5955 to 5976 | 0.069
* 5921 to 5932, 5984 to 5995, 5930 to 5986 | -0.035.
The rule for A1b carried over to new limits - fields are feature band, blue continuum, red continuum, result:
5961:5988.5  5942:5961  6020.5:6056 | 0.08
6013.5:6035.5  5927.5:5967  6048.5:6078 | -0.02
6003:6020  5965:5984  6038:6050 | -0.04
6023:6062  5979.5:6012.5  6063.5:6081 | -0.04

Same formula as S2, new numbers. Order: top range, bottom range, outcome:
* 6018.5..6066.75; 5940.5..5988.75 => 1.30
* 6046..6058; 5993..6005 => 1.25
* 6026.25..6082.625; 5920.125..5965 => 1.36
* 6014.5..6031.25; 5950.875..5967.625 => 1.31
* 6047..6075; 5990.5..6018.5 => 1.21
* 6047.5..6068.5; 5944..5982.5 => 1.37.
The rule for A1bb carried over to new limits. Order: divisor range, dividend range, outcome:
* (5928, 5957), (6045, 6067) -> 1.36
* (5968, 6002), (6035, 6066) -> 1.28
